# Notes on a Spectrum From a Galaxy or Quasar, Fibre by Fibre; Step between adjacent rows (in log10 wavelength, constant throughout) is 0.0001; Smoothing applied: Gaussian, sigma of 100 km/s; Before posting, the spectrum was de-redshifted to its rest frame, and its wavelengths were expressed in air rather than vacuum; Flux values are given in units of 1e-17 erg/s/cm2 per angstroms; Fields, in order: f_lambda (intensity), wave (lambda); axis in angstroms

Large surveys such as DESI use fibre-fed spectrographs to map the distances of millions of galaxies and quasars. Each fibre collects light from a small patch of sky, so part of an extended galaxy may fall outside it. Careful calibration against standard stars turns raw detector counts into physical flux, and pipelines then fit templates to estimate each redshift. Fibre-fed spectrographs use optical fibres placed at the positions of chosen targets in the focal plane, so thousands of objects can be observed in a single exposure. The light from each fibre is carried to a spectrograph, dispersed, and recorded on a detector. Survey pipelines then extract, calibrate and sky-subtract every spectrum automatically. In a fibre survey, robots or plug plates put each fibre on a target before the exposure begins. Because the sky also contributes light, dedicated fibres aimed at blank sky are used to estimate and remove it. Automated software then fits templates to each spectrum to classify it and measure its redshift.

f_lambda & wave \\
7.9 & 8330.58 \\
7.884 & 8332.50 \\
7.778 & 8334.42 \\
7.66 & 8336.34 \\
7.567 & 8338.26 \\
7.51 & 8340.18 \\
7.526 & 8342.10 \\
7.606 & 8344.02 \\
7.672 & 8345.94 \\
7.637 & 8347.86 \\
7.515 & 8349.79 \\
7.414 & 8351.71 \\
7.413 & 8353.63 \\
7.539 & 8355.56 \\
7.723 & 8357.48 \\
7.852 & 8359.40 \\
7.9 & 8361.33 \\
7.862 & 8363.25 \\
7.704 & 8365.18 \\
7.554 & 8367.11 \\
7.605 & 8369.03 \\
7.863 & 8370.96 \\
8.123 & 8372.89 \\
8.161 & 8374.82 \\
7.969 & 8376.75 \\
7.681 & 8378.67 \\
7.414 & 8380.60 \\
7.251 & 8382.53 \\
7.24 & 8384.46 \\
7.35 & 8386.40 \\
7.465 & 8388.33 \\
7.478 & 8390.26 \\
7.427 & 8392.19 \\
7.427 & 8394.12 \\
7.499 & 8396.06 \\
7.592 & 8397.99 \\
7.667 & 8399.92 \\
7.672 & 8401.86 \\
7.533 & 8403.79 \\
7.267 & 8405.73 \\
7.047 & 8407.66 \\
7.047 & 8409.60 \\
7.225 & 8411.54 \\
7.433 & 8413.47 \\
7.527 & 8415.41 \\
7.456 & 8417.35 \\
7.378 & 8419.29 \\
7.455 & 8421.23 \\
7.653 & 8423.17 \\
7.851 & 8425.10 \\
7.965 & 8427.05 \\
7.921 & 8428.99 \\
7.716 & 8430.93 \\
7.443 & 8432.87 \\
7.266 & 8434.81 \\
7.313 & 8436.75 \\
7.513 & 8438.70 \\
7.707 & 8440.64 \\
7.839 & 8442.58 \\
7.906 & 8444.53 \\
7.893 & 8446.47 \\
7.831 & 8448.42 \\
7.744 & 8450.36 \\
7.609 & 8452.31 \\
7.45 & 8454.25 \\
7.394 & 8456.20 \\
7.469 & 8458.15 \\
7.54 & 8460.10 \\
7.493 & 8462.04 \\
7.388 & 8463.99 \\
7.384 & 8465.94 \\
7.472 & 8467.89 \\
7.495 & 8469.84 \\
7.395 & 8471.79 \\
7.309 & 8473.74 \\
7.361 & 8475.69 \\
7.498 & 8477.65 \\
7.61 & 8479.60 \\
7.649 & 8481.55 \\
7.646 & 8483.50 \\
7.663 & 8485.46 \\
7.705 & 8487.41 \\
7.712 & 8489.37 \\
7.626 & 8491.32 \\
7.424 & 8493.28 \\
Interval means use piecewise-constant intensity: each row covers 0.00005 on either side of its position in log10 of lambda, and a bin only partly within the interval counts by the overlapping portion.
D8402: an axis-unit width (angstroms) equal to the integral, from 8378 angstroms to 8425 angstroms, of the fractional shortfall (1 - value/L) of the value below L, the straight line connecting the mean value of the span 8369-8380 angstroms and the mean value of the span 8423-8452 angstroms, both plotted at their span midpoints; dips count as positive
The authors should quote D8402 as 2.3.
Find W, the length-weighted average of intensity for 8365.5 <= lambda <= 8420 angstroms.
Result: 7.51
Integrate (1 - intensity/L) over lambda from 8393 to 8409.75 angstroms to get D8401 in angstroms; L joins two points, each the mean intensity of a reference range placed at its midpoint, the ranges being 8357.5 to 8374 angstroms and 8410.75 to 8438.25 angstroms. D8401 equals 0.5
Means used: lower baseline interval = 7.8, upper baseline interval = 7.54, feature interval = 7.43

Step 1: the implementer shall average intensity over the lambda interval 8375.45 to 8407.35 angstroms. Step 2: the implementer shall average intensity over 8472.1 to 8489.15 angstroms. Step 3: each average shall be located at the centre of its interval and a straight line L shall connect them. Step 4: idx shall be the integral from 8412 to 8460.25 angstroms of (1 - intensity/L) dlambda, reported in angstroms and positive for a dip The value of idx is -0.5 angstroms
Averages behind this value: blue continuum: 7.49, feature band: 7.61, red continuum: 7.55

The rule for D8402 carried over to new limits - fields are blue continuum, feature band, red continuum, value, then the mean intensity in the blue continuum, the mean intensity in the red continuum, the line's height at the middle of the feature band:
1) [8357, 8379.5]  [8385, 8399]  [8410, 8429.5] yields 0.5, 7.84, 7.56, 7.71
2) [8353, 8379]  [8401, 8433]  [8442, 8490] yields 0.7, 7.79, 7.57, 7.68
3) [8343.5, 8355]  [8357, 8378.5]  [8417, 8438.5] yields -0.8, 7.54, 7.58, 7.55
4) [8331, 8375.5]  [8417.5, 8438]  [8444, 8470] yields 0.1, 7.7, 7.57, 7.61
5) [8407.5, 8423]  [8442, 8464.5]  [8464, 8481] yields -0.7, 7.35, 7.44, 7.41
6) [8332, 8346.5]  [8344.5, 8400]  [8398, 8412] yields -0.8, 7.64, 7.37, 7.51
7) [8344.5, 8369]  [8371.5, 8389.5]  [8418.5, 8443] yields 0.0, 7.65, 7.62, 7.64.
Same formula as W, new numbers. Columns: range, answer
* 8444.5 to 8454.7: 7.74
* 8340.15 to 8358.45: 7.56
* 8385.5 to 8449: 7.54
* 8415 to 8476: 7.57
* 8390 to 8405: 7.54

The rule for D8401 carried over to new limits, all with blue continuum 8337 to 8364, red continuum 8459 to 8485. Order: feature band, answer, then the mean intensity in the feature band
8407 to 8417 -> 0.4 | 7.27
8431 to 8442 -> 0.1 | 7.49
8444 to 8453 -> -0.3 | 7.8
